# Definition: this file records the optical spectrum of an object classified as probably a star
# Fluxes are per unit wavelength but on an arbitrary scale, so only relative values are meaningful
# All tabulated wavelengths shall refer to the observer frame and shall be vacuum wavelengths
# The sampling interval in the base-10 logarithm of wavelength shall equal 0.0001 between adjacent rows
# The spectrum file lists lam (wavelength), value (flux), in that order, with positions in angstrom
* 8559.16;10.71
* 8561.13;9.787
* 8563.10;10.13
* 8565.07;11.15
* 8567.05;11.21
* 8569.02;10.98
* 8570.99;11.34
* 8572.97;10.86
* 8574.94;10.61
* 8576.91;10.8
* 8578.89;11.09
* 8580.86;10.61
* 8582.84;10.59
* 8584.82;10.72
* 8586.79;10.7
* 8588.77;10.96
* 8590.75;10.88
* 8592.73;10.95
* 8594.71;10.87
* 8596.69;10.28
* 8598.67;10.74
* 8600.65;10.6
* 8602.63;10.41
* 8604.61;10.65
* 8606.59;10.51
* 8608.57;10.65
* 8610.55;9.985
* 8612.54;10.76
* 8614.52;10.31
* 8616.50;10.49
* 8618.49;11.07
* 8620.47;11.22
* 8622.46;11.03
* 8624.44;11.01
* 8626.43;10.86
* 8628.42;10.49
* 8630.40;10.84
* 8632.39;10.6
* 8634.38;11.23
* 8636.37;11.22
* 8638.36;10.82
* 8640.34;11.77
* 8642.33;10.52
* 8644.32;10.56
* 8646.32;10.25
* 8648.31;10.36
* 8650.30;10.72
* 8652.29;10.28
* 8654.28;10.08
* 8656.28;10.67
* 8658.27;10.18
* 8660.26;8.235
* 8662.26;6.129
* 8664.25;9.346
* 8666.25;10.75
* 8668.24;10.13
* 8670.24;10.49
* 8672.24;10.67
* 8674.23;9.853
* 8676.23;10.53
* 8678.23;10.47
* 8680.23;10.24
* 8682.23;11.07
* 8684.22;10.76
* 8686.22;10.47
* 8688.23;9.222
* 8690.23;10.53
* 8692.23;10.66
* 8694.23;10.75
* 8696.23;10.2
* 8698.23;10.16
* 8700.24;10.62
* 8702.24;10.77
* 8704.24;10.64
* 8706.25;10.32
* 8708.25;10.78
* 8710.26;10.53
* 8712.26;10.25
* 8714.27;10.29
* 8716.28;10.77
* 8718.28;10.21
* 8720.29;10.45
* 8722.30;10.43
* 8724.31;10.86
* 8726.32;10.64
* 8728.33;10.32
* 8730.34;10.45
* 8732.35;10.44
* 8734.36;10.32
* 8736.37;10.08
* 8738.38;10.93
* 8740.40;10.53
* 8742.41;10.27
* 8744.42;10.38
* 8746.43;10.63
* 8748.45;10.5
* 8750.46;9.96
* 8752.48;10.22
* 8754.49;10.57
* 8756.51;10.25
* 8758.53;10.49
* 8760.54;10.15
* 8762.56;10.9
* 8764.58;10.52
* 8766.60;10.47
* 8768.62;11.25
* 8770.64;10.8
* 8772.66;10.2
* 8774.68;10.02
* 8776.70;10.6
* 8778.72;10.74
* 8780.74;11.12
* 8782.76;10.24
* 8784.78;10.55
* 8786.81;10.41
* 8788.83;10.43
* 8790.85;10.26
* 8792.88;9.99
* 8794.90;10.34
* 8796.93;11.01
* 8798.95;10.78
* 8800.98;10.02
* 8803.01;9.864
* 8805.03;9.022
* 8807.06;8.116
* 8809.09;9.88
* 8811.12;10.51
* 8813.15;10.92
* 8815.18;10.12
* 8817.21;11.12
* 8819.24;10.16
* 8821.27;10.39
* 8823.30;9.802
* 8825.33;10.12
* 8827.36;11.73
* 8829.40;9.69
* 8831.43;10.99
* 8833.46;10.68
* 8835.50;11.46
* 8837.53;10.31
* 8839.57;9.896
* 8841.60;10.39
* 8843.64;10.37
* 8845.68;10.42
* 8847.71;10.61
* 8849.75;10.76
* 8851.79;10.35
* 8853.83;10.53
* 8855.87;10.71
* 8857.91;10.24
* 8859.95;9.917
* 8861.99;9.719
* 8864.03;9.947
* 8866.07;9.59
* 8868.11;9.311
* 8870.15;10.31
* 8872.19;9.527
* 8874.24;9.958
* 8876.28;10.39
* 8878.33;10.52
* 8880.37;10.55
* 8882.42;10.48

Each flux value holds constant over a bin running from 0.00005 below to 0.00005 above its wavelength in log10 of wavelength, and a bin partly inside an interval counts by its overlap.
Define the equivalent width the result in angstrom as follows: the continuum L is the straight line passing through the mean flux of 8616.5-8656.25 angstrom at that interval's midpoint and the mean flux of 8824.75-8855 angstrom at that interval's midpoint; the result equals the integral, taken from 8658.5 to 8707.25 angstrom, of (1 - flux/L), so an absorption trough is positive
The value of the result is 2.71 angstrom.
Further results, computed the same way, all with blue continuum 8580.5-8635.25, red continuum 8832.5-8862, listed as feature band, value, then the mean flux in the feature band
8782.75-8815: 1.1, 10.1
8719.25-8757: 0.5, 10.4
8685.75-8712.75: 0.5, 10.4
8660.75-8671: 1.3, 9.28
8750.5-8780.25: 0.1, 10.5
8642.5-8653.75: 0.3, 10.4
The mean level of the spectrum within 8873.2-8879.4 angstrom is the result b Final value 10.3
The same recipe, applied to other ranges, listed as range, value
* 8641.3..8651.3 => 10.5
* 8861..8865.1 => 9.84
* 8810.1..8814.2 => 10.7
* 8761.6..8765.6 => 10.7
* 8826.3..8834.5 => 10.8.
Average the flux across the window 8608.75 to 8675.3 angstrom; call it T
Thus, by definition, 10.4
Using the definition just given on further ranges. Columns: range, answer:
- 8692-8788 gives 10.5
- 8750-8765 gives 10.4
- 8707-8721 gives 10.5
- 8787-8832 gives 10.2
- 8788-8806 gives 10.2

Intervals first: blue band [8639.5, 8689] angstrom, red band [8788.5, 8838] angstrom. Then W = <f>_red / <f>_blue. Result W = 1.0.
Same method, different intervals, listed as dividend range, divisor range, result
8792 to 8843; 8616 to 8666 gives 0.99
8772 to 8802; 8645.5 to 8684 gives 1.04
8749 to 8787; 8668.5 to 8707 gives 1.01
